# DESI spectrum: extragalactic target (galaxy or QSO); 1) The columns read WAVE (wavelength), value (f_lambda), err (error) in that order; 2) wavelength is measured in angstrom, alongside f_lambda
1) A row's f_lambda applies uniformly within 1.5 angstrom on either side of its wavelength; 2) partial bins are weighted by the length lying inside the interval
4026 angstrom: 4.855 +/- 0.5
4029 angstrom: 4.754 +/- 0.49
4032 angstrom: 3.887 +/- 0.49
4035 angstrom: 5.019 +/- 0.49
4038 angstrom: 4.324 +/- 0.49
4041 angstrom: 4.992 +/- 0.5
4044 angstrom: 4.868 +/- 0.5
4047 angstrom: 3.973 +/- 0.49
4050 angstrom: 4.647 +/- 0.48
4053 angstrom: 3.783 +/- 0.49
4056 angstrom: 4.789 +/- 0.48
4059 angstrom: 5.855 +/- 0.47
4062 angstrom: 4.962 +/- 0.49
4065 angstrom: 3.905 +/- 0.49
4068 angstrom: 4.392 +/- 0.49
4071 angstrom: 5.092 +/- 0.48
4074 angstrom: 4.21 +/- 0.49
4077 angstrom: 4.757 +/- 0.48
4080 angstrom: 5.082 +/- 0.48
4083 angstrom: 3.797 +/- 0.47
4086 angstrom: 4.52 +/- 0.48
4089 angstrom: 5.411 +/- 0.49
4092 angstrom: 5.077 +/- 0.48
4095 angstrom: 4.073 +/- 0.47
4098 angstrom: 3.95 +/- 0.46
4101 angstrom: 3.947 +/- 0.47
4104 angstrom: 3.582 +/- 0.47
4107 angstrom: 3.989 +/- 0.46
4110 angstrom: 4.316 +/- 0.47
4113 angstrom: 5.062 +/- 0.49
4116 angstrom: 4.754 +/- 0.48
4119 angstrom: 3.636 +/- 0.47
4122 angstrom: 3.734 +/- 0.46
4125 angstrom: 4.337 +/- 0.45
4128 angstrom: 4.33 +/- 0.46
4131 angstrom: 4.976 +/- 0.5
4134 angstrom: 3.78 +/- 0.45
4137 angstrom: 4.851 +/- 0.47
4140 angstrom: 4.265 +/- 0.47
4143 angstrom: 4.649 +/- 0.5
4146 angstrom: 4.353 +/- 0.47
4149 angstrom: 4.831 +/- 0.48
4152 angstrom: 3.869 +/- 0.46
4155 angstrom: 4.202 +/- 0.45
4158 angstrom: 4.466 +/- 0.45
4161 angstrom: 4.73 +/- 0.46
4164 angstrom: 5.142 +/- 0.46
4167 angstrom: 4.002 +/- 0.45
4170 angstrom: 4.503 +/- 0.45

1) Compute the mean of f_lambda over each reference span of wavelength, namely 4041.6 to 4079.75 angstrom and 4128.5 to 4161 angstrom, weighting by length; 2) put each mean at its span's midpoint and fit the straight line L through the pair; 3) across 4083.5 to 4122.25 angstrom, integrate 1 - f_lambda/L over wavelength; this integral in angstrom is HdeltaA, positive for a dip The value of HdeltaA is 1.8 angstrom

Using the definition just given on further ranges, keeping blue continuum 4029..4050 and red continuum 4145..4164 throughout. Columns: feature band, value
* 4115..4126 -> 1.0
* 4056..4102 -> -1.0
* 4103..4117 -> 0.4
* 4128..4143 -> 0.0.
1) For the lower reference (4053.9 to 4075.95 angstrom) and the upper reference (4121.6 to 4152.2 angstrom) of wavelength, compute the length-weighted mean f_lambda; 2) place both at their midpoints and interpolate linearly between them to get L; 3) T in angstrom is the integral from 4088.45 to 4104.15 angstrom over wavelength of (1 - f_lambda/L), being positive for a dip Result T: 0.8 angstrom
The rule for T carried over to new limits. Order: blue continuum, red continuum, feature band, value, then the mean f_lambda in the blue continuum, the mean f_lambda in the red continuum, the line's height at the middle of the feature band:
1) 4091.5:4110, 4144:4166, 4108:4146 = -0.94 angstrom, 4.07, 4.5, 4.28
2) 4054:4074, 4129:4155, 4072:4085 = 0.58 angstrom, 4.76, 4.43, 4.7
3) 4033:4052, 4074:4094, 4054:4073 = -0.55 angstrom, 4.59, 4.71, 4.66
